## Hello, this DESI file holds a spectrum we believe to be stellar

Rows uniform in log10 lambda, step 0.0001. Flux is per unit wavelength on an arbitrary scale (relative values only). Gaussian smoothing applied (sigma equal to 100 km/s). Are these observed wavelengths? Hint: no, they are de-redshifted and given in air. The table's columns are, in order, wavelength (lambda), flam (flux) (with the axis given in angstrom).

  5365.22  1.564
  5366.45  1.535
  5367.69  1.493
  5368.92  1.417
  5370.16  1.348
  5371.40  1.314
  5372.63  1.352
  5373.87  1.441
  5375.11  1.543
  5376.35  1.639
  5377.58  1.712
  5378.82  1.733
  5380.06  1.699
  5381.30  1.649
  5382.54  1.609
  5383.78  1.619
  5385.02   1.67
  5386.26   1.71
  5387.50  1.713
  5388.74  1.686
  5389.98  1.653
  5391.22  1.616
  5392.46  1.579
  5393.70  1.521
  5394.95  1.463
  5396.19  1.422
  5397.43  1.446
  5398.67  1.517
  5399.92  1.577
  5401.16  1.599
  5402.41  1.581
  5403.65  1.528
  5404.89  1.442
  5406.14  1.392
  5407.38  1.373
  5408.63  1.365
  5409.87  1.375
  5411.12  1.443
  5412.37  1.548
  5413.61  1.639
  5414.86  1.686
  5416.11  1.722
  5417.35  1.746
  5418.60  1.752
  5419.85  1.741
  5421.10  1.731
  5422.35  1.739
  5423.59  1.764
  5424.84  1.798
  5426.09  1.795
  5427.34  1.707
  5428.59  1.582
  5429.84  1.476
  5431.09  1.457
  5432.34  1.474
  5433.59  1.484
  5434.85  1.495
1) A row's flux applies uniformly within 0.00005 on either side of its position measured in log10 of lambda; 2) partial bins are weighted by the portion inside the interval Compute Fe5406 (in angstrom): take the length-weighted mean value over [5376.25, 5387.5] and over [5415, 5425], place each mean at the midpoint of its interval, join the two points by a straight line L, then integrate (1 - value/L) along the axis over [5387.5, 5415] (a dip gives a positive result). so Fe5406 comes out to 3.0 angstrom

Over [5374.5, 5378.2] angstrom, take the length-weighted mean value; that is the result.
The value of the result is 1.63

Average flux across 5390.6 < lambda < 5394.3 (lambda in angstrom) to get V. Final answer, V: 1.57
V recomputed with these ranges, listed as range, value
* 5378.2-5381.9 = 1.69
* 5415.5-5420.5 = 1.74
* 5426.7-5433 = 1.54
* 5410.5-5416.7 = 1.61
